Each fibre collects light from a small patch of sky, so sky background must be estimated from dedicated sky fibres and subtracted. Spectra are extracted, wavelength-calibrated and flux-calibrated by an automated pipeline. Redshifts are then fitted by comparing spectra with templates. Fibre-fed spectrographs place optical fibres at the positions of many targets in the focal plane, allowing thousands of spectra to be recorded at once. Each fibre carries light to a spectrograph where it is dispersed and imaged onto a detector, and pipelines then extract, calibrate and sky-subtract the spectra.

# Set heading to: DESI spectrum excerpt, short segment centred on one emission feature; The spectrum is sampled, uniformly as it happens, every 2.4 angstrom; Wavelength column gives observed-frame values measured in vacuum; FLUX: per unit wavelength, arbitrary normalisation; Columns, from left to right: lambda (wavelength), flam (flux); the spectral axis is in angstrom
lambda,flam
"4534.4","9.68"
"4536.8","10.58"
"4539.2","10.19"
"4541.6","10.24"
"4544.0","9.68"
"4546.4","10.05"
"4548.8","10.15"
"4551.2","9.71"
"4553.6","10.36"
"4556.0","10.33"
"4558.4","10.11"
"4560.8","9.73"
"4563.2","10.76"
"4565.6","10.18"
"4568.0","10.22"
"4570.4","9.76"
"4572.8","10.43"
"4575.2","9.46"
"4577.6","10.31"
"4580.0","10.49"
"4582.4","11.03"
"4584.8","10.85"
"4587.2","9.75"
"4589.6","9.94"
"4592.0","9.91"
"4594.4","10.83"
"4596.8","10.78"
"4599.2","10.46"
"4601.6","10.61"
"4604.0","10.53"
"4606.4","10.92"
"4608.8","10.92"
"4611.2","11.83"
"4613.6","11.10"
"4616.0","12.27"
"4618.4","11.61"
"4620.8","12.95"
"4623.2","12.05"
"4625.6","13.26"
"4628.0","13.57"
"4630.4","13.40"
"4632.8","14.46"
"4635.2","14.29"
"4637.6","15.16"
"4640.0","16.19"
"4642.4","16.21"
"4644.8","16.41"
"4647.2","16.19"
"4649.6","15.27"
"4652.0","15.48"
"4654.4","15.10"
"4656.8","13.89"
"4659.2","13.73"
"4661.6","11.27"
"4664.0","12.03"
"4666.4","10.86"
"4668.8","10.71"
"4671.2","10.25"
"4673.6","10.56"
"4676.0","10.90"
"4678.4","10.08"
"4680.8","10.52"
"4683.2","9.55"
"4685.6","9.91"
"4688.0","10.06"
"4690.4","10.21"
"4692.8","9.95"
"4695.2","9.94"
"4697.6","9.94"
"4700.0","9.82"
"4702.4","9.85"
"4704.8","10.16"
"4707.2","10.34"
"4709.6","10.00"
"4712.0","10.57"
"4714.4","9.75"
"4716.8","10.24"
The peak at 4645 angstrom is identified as Mg II 2798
